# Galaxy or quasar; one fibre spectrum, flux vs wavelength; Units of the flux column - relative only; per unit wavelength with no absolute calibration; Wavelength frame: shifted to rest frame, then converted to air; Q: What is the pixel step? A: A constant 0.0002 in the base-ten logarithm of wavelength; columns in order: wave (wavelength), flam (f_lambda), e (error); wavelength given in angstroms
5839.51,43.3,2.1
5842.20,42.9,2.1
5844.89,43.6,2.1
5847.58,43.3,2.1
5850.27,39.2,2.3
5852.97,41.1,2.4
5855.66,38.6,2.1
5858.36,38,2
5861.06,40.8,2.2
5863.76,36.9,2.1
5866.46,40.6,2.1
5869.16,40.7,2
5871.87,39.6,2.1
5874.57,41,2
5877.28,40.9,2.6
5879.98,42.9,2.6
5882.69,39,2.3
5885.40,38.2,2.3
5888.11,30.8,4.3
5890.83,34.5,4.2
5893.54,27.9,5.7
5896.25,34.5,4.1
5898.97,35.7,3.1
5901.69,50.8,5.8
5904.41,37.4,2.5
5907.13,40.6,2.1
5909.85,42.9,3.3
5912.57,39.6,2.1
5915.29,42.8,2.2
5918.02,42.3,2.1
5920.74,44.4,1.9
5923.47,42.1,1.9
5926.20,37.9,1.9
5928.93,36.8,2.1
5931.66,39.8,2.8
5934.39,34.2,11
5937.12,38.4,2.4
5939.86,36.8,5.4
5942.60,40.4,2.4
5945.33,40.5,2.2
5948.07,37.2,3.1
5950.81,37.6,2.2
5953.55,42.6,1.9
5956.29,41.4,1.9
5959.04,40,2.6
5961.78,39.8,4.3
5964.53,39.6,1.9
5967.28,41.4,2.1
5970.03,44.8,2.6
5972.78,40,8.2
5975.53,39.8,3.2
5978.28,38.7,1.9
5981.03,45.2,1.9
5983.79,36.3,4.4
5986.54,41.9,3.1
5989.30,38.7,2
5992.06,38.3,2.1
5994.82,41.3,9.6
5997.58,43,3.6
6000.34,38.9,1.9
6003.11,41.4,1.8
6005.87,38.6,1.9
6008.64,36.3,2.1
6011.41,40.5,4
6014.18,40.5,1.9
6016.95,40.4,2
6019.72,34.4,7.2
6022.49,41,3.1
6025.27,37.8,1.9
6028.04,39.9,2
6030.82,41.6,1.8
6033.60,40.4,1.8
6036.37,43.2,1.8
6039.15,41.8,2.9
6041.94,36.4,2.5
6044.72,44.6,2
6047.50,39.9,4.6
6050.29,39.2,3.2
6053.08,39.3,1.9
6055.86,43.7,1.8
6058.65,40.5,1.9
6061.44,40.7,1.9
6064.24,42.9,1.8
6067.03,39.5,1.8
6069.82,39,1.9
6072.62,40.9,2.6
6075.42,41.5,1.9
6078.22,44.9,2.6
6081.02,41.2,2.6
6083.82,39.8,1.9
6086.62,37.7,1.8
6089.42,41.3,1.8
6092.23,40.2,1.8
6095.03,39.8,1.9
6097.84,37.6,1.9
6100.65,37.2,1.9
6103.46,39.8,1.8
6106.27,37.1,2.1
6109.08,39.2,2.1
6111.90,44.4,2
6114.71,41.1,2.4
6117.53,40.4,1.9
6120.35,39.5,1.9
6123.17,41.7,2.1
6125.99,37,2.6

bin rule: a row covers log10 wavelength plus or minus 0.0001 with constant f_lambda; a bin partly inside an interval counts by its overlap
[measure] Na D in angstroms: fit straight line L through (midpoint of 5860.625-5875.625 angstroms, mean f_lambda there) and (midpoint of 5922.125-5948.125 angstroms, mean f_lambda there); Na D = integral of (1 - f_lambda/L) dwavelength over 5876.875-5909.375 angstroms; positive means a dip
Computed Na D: 1.3 angstroms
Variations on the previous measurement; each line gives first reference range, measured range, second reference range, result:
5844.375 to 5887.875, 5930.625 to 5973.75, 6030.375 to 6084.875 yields 0.86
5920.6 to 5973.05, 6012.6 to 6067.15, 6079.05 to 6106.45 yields -1.27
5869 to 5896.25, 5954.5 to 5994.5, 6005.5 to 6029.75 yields -2.21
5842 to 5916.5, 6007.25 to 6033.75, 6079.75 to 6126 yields 0.28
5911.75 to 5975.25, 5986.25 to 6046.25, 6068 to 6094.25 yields 0.54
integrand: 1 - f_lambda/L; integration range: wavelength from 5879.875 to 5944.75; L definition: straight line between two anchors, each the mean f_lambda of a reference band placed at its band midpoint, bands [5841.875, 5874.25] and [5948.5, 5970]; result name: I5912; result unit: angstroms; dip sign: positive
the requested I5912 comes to 2.74 angstroms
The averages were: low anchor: 40.4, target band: 38.7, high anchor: 40.5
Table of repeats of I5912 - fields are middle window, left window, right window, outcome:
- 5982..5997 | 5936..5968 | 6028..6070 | 0.2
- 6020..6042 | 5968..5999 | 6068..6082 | 0.5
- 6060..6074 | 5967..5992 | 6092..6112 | -0.4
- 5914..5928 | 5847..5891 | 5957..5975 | -0.6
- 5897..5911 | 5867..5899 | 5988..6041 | -1.3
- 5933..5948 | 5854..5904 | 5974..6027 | 0.4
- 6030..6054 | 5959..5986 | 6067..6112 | -0.3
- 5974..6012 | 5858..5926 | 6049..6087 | 0.3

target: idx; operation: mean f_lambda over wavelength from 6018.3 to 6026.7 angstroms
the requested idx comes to 37.8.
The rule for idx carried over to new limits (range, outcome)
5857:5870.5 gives 39.4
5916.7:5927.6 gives 41.7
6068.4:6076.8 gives 40.5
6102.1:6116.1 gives 40.3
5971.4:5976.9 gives 39.9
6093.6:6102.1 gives 38.2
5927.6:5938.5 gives 37.3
